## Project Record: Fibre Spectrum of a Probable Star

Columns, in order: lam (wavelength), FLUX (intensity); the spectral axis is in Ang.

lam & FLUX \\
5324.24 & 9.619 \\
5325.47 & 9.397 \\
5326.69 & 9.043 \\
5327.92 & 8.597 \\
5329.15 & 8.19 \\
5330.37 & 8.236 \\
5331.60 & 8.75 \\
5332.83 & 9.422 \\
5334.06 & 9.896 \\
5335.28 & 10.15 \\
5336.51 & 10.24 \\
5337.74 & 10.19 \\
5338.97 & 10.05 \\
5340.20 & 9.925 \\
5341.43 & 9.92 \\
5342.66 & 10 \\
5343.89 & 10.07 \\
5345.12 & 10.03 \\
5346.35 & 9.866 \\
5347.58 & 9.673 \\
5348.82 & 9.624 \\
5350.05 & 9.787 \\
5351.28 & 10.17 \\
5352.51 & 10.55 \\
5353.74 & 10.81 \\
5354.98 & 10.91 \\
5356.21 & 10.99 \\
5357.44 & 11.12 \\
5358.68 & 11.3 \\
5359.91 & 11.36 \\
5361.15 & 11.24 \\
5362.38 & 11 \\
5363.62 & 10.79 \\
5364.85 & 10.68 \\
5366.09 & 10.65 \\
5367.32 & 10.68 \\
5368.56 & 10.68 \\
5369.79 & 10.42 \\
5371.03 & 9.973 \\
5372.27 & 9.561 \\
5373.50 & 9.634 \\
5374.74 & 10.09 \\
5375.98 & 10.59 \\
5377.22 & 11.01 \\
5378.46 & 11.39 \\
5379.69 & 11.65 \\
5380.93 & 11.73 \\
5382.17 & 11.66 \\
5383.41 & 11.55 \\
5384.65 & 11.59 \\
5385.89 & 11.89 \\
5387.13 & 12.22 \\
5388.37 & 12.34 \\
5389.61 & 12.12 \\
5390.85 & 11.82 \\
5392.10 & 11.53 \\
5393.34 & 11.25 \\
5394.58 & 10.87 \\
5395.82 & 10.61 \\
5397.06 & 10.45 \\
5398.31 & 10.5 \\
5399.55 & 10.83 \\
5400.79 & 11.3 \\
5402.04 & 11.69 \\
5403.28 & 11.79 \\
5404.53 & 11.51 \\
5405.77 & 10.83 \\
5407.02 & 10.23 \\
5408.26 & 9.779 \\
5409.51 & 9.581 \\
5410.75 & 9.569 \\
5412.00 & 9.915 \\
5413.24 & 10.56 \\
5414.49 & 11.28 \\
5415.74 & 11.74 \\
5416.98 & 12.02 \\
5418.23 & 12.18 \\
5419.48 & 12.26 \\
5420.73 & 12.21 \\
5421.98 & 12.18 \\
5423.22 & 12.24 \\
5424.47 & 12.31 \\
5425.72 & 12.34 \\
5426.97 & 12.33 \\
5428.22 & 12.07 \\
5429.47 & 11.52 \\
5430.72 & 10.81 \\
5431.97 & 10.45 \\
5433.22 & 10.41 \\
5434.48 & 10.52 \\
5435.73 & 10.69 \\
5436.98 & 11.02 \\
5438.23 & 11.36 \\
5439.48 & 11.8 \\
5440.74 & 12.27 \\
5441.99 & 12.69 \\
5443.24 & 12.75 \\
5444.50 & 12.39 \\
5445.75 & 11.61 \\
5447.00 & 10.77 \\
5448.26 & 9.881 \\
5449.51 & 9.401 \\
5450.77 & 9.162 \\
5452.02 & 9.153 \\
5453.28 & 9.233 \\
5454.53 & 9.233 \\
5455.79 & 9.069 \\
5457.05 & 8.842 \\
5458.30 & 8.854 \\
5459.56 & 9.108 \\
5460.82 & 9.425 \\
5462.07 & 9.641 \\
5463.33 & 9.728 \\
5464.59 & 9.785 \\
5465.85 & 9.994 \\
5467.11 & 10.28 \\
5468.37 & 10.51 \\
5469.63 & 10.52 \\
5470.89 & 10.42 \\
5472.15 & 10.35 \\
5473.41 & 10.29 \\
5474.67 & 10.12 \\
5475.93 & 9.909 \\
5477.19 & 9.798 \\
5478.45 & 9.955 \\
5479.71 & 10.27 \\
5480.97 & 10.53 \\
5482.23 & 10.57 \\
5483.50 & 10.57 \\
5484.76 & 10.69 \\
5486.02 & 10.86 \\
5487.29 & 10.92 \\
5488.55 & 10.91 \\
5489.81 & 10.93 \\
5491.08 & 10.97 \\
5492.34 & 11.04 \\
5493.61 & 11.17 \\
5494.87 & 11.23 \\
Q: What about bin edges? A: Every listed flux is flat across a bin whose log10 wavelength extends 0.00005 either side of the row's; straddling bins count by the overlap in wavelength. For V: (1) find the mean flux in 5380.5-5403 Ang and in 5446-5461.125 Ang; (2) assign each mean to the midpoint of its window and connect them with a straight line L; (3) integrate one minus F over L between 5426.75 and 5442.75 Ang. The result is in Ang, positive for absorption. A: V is -2.2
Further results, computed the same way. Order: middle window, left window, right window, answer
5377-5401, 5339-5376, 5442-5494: -2.48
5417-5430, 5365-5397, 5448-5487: -2.06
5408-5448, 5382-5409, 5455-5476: -3.20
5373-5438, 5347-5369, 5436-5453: -2.21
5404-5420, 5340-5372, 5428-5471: -0.66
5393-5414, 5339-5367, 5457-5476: -0.92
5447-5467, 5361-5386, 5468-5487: 1.96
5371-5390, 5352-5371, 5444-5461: -1.09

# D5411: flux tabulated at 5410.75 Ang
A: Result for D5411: 9.569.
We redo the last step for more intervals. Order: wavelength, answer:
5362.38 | 11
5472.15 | 10.35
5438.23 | 11.36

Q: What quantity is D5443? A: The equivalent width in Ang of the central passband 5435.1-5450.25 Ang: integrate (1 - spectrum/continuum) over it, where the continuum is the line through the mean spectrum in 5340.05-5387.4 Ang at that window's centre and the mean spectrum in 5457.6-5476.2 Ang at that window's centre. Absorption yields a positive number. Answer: -1.9 Ang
